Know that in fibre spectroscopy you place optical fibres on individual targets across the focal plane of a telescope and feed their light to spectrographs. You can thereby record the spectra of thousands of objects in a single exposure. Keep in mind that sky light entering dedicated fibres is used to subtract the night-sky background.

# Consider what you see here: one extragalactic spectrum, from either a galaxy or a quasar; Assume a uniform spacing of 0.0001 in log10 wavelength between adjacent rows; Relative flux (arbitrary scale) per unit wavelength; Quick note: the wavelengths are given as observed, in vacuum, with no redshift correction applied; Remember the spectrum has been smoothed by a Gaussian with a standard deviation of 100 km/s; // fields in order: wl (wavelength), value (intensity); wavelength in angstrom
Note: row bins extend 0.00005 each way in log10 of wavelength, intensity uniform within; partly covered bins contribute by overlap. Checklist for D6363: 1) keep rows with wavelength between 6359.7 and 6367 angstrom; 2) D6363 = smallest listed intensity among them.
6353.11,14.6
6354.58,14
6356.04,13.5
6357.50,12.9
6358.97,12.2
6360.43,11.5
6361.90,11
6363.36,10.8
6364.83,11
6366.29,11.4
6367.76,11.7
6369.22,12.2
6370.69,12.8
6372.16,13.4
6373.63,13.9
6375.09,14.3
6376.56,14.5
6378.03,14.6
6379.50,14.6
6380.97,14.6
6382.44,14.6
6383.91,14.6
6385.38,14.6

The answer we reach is 10.8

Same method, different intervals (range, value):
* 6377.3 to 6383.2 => 14.6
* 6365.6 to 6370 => 11.4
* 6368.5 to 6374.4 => 12.2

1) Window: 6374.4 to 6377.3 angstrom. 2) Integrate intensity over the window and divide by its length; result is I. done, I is 14.4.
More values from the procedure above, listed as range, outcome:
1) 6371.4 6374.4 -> 13.7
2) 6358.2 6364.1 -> 11.4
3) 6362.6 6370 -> 11.4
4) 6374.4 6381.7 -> 14.5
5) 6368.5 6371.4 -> 12.5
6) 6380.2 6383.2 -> 14.6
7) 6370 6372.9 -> 13.1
